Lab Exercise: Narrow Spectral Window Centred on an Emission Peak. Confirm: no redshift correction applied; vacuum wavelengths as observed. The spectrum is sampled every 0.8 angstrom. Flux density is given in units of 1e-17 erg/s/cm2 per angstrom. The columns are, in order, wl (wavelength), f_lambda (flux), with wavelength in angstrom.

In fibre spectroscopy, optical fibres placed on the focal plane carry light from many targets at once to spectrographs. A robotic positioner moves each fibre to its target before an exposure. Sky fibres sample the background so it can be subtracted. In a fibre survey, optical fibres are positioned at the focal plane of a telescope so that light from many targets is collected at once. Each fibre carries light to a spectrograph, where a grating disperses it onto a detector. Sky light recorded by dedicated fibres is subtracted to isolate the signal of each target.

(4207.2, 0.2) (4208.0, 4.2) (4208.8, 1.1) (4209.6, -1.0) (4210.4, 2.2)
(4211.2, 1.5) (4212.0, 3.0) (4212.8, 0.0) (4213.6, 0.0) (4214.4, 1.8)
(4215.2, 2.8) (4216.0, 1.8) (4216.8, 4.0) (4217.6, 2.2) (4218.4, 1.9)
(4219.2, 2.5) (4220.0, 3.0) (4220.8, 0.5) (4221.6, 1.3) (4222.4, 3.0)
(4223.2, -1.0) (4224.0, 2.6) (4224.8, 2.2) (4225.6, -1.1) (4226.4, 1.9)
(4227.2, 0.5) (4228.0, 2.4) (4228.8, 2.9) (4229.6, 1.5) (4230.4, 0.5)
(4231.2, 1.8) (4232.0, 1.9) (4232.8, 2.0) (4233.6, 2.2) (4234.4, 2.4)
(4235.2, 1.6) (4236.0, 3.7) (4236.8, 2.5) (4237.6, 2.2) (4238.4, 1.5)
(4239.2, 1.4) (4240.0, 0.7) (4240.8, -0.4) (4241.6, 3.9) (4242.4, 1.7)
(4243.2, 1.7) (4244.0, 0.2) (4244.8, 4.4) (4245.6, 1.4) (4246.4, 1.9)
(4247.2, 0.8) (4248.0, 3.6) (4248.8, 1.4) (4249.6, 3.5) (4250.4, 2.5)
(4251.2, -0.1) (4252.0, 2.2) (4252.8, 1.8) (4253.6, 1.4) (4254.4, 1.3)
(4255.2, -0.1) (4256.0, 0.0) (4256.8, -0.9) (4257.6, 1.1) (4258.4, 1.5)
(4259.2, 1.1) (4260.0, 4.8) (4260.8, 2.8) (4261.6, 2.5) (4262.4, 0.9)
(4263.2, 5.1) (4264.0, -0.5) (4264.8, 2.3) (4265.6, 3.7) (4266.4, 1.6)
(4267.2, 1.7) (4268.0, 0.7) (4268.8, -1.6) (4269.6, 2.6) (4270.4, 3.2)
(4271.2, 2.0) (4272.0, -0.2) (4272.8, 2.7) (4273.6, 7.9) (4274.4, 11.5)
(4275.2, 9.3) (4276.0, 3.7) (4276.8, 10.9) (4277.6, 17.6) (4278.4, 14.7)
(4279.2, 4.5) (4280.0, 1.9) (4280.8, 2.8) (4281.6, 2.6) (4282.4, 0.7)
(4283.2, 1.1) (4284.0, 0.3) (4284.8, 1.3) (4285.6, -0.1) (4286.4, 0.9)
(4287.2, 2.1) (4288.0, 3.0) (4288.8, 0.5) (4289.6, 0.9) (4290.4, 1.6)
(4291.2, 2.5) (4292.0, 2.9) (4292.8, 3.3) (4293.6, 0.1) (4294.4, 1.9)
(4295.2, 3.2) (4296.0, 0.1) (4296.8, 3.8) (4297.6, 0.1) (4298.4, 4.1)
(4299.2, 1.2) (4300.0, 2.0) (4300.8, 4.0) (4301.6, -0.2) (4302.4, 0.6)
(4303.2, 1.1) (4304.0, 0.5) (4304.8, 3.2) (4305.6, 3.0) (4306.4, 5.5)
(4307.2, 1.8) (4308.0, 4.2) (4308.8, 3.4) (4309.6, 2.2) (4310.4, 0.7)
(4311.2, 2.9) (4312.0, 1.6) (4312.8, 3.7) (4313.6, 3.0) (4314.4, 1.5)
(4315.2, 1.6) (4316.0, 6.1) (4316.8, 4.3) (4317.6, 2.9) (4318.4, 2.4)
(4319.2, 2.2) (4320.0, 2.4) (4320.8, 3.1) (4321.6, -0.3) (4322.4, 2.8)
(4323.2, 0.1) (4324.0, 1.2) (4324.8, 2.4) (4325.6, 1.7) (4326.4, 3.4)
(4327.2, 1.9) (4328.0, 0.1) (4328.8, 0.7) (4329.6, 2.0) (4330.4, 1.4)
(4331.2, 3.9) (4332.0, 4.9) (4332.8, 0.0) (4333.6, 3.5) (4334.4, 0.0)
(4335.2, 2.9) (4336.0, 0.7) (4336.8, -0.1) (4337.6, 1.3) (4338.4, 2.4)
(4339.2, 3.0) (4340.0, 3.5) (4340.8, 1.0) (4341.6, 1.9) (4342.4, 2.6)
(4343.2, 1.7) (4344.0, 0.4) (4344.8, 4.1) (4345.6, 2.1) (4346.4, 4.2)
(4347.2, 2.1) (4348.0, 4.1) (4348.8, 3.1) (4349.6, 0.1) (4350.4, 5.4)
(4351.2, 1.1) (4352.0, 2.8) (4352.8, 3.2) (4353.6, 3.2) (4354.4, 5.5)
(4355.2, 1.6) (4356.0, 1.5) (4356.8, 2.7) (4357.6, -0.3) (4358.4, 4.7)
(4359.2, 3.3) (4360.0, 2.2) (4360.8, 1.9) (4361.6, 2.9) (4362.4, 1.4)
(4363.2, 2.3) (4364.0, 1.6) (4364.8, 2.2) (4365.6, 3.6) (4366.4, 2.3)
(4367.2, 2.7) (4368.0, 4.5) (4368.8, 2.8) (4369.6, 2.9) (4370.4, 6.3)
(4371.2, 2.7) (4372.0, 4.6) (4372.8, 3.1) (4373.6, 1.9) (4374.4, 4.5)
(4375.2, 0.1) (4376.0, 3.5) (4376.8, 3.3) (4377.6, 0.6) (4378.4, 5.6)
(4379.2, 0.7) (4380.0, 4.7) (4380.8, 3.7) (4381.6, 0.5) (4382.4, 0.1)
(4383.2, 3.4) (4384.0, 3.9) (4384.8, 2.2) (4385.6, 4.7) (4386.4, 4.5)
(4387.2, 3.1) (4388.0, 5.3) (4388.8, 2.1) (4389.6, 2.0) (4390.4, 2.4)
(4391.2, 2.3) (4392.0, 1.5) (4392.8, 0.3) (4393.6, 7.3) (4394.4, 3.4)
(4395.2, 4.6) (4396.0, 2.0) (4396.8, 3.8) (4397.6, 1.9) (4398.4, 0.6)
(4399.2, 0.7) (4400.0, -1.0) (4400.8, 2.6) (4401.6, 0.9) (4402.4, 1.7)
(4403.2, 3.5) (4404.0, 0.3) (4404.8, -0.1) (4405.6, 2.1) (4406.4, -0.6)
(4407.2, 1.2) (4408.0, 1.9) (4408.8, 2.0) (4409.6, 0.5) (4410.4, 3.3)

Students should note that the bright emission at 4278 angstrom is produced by [O II]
